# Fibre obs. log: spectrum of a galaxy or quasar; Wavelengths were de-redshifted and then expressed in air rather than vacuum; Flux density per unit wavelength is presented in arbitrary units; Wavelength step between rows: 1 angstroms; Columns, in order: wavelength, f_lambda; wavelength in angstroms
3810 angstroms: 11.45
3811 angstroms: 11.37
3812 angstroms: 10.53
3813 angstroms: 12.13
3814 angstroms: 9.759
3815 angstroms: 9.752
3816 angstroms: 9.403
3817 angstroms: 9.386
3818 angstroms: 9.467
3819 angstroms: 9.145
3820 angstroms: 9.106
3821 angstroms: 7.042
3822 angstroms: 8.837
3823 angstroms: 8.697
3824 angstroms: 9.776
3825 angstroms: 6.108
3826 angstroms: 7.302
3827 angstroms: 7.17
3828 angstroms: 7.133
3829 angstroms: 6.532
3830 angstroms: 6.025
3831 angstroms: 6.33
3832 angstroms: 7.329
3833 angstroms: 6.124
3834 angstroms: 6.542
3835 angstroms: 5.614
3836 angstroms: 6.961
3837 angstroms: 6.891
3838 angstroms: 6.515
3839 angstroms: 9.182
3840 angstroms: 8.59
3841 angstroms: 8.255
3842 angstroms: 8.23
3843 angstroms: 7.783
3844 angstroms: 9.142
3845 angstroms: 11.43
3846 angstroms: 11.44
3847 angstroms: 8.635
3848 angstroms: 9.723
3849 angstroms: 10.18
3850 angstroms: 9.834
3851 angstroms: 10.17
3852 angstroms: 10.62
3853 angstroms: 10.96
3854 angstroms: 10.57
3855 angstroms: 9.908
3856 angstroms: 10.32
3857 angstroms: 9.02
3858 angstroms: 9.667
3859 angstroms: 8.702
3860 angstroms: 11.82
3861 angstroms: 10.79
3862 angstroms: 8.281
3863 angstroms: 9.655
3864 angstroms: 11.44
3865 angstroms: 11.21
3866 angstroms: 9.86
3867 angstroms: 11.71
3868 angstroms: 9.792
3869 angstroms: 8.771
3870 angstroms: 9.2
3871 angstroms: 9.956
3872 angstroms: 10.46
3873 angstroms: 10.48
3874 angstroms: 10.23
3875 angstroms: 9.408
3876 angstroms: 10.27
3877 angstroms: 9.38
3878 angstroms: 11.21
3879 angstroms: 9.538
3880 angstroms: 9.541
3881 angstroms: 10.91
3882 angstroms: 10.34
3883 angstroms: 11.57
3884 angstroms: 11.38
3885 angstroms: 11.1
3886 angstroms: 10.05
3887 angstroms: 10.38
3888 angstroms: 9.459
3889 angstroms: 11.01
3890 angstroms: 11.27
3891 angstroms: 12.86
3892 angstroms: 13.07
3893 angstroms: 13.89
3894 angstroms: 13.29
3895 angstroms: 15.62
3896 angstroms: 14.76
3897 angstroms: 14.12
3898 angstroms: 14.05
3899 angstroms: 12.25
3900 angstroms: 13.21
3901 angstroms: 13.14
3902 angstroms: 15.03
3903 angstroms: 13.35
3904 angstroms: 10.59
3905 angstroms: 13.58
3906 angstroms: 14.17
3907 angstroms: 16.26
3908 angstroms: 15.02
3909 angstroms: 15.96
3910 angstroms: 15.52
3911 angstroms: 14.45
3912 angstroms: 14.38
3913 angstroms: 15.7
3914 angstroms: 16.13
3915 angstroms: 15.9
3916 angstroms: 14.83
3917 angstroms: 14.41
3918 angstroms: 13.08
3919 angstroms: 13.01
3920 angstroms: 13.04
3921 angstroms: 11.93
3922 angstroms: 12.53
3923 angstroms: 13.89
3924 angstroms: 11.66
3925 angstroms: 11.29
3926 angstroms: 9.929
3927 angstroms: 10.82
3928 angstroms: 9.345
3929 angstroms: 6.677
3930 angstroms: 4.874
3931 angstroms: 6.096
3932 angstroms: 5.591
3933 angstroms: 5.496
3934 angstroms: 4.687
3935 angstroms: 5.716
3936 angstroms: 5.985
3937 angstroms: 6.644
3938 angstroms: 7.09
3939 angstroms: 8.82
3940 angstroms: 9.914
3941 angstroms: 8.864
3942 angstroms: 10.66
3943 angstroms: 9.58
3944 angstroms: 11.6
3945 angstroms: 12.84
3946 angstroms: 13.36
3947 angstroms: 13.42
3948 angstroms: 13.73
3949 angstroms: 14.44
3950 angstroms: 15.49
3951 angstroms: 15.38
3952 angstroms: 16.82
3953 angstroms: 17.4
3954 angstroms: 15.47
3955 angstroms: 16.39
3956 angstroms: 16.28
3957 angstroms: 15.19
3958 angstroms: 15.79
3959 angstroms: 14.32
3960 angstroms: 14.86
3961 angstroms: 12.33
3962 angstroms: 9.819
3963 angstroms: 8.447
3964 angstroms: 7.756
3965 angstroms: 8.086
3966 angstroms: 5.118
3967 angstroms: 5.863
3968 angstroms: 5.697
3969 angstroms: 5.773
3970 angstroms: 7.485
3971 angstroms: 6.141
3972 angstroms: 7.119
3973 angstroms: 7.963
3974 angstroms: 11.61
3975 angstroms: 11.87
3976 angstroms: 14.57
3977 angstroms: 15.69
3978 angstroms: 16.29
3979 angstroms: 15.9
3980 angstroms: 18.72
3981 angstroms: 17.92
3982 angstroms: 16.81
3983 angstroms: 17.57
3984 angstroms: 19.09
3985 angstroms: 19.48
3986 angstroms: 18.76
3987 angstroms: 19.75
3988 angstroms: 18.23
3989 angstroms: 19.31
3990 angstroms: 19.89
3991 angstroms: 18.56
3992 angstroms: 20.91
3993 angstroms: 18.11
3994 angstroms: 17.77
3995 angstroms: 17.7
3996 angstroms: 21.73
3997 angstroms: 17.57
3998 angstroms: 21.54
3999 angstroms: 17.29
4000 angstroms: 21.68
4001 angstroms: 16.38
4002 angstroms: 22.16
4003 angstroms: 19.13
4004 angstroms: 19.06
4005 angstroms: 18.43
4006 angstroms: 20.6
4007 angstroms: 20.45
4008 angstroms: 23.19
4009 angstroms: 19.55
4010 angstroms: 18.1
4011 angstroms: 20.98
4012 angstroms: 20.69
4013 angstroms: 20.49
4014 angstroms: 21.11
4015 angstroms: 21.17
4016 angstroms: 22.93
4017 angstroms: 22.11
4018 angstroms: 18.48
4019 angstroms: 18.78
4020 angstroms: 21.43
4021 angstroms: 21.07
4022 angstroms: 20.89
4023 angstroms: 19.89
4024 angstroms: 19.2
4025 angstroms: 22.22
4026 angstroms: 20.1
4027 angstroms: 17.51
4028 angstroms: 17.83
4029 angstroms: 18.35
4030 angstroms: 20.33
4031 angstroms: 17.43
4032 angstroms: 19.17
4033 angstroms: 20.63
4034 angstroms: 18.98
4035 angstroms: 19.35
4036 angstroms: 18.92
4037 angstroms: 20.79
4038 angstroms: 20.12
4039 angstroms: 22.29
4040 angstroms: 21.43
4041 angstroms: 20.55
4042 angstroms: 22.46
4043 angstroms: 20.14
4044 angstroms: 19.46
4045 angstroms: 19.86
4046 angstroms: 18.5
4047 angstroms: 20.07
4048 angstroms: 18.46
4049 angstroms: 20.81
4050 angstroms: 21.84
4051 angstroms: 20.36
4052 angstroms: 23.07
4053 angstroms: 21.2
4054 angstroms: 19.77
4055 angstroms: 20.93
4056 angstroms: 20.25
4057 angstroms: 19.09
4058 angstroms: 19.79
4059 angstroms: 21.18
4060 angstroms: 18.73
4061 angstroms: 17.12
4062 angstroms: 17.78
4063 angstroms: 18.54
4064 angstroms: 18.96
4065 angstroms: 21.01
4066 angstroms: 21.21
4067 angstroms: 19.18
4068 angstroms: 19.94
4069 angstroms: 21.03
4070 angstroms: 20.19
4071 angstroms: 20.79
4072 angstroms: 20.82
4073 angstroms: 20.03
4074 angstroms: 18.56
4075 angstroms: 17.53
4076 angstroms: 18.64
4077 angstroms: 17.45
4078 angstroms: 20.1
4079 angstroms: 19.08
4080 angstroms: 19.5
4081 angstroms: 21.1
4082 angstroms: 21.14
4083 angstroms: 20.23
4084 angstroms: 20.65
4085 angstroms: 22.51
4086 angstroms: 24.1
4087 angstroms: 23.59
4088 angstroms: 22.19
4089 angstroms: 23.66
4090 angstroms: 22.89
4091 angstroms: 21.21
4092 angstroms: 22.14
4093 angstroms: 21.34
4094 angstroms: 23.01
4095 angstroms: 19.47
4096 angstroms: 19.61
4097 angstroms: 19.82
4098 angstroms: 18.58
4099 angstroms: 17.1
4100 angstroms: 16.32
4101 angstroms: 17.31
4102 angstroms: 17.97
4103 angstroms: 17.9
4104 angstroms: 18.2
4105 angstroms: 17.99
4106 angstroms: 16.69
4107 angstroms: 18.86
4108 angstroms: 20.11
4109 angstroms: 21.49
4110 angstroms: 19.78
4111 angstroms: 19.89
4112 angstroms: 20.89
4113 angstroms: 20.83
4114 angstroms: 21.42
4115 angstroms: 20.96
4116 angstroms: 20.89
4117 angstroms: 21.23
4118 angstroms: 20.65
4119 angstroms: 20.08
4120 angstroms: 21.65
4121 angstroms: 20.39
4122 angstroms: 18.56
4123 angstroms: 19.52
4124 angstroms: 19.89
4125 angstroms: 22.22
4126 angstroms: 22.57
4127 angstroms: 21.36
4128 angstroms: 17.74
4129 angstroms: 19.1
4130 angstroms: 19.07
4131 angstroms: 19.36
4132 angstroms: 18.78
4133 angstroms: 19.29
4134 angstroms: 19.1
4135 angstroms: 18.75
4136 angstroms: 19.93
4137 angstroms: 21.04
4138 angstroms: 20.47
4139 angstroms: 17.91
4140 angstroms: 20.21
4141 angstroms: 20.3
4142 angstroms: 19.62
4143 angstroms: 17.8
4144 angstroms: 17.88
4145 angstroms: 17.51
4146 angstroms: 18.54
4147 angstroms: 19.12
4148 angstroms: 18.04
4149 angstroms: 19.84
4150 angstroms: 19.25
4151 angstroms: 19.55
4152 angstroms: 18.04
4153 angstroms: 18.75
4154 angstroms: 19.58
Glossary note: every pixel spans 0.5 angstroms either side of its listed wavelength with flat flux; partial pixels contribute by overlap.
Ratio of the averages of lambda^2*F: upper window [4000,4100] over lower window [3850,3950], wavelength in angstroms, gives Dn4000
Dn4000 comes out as 1.9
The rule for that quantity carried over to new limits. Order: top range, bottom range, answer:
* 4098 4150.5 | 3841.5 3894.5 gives 2.13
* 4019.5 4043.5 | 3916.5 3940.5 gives 2.28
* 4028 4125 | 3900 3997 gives 1.65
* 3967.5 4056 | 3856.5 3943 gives 1.76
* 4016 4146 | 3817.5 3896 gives 2.32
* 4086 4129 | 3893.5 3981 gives 1.84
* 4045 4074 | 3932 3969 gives 1.93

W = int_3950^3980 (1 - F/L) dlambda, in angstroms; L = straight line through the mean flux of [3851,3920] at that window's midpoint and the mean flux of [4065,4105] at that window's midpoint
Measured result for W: 6.3 angstroms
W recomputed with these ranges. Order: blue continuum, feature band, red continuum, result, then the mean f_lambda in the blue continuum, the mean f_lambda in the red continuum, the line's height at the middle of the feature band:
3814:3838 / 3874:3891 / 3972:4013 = 1.15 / 7.7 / 18.2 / 11.3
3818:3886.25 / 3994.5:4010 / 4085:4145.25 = -4.38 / 9.2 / 20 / 15.4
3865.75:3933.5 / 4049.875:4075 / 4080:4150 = -2.80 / 11.8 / 20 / 18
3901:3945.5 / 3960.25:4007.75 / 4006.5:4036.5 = 4.67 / 11.3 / 20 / 16.7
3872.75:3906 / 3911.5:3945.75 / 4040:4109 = 7.84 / 11.9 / 20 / 13.6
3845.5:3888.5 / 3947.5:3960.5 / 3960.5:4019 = -0.85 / 10.2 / 16.3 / 14.6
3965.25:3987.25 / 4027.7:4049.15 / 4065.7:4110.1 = -3.80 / 12.8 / 20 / 16.8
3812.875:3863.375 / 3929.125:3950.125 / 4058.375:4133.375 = 6.57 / 8.76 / 20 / 13.2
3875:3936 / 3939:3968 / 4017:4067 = 4.61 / 11.8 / 19.9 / 14.7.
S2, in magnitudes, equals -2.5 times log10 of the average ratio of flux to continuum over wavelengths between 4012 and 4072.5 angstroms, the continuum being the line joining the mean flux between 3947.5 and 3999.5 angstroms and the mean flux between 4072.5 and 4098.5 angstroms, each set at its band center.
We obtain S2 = -0.10 mag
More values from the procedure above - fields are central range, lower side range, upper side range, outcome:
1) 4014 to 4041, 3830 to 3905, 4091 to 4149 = -0.23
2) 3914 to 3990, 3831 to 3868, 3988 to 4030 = 0.31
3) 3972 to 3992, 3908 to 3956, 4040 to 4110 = -0.13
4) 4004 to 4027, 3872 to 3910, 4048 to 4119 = -0.18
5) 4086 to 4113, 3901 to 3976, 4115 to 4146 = -0.09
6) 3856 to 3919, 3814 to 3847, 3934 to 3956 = -0.20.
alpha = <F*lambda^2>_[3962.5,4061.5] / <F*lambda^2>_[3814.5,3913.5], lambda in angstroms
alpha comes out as 1.87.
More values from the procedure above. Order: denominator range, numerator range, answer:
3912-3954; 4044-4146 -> 1.92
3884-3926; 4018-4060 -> 1.61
